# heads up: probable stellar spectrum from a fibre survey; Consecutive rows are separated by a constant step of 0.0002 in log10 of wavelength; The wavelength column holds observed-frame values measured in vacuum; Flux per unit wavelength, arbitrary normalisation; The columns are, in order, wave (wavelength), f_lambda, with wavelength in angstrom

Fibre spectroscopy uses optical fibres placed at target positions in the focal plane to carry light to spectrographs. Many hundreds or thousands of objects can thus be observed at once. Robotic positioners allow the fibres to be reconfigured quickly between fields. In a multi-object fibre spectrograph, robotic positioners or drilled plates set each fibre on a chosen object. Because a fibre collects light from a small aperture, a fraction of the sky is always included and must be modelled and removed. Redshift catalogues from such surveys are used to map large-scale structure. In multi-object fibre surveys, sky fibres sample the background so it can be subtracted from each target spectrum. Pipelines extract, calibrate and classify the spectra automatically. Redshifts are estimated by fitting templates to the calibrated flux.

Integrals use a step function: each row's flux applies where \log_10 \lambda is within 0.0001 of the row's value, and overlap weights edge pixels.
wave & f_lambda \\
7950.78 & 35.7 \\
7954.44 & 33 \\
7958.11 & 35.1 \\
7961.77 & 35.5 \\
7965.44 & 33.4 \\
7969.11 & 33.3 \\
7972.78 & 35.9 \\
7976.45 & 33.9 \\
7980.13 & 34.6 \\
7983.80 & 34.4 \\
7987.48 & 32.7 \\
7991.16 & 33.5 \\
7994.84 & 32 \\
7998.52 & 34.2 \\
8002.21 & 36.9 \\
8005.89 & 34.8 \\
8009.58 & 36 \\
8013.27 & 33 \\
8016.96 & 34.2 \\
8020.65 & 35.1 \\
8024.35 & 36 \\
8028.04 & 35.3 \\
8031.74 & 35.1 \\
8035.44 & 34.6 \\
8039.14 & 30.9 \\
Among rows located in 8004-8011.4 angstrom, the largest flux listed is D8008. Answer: 36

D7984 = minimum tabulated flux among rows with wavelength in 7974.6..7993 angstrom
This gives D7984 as 32.7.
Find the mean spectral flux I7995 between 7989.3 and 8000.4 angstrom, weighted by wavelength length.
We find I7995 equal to 33.2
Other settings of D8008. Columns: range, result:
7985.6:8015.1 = 36.9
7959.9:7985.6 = 35.9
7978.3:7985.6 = 34.6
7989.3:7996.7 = 33.5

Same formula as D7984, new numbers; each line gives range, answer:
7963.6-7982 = 33.3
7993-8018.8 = 32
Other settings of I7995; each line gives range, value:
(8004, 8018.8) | 34.5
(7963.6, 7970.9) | 33.3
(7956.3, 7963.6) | 35.3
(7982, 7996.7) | 33.1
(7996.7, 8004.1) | 35.6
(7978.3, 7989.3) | 33.9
